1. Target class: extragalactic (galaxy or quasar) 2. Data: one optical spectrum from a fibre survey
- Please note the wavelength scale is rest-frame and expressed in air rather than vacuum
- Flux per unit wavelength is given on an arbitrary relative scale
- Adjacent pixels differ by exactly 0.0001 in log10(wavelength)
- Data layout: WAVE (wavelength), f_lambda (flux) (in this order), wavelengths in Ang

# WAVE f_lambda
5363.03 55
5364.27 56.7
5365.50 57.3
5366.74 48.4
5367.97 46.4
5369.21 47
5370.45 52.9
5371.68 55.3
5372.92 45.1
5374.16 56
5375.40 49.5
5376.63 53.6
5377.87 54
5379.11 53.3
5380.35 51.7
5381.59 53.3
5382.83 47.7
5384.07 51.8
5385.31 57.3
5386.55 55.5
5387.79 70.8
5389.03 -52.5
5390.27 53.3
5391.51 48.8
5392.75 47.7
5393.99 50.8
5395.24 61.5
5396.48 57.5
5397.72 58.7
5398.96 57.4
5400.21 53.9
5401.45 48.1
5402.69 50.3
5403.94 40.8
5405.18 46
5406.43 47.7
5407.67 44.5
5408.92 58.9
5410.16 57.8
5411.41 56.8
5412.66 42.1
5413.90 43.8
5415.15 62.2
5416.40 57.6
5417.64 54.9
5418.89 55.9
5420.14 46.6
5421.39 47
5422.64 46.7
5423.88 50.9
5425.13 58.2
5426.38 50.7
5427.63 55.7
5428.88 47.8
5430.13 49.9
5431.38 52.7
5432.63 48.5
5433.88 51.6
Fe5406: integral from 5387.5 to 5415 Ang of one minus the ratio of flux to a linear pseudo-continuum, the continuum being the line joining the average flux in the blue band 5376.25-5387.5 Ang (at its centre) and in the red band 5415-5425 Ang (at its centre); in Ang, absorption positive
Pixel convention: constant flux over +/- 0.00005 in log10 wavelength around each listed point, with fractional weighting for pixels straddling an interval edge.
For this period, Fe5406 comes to 2.90 Ang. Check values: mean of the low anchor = 53.6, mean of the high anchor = 52.6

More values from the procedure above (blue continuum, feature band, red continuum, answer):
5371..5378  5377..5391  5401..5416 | 1.7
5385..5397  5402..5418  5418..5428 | -0.7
